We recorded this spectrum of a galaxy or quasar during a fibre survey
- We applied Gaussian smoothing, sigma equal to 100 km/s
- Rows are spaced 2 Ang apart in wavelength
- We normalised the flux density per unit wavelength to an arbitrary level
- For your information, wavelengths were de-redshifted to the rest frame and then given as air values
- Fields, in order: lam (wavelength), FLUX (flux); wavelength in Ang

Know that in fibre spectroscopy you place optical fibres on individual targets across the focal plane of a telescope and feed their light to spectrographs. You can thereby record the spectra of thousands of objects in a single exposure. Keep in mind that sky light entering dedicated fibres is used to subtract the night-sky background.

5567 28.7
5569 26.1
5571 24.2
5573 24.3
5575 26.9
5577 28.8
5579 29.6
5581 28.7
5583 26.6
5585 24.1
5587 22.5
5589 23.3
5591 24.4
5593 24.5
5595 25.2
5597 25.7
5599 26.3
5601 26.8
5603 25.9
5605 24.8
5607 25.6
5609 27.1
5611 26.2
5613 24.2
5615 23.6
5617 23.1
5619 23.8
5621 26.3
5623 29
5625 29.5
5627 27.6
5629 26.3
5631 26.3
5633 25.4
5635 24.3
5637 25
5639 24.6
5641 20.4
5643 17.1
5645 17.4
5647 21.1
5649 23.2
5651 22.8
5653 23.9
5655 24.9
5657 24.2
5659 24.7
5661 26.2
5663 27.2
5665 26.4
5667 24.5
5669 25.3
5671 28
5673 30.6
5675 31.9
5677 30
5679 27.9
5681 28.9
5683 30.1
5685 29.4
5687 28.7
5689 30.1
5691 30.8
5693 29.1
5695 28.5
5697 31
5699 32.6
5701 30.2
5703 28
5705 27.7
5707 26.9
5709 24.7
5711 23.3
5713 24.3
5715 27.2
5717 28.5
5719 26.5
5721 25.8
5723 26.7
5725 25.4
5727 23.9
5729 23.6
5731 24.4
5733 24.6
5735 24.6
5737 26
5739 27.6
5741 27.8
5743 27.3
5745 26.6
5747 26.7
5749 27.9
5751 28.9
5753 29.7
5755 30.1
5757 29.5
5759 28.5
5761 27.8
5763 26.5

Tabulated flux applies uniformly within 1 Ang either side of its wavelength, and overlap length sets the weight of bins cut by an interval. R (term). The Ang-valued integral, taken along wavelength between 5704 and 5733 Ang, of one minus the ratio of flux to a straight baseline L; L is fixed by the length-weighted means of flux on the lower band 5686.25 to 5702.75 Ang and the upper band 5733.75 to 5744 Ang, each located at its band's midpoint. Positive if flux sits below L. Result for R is 2.7 Ang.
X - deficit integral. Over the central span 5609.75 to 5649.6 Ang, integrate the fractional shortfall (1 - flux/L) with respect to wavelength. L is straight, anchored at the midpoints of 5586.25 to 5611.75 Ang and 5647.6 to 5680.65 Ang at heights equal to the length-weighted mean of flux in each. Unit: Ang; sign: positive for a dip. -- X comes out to 2.3 Ang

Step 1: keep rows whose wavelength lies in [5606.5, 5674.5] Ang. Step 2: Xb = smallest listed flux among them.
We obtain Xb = 17.1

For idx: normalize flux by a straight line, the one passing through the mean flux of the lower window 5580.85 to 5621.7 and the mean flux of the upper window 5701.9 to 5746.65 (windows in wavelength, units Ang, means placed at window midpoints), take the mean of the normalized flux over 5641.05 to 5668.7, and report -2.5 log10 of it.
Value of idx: 0.10 mag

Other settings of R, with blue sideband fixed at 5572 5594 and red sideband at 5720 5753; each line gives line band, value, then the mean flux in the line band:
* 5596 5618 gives 0.4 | 25.4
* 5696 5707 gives -1.5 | 29.6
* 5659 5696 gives -3.4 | 28.4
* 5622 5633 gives -0.7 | 27.5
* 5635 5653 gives 2.9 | 21.7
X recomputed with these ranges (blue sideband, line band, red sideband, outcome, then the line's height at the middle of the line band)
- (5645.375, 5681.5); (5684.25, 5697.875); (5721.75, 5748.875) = -1.9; 26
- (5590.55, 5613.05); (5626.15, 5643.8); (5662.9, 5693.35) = 1.8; 27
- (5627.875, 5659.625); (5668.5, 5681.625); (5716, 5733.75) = -2.7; 24.1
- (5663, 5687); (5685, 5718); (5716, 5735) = -1.7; 26.9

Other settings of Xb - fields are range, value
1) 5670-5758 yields 23.3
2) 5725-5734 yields 23.6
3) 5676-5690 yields 27.9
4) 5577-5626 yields 22.5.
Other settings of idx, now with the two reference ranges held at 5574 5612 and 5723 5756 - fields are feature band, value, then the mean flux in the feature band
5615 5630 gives -0.01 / 26.3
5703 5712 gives 0.02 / 25.9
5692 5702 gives -0.15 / 30.3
